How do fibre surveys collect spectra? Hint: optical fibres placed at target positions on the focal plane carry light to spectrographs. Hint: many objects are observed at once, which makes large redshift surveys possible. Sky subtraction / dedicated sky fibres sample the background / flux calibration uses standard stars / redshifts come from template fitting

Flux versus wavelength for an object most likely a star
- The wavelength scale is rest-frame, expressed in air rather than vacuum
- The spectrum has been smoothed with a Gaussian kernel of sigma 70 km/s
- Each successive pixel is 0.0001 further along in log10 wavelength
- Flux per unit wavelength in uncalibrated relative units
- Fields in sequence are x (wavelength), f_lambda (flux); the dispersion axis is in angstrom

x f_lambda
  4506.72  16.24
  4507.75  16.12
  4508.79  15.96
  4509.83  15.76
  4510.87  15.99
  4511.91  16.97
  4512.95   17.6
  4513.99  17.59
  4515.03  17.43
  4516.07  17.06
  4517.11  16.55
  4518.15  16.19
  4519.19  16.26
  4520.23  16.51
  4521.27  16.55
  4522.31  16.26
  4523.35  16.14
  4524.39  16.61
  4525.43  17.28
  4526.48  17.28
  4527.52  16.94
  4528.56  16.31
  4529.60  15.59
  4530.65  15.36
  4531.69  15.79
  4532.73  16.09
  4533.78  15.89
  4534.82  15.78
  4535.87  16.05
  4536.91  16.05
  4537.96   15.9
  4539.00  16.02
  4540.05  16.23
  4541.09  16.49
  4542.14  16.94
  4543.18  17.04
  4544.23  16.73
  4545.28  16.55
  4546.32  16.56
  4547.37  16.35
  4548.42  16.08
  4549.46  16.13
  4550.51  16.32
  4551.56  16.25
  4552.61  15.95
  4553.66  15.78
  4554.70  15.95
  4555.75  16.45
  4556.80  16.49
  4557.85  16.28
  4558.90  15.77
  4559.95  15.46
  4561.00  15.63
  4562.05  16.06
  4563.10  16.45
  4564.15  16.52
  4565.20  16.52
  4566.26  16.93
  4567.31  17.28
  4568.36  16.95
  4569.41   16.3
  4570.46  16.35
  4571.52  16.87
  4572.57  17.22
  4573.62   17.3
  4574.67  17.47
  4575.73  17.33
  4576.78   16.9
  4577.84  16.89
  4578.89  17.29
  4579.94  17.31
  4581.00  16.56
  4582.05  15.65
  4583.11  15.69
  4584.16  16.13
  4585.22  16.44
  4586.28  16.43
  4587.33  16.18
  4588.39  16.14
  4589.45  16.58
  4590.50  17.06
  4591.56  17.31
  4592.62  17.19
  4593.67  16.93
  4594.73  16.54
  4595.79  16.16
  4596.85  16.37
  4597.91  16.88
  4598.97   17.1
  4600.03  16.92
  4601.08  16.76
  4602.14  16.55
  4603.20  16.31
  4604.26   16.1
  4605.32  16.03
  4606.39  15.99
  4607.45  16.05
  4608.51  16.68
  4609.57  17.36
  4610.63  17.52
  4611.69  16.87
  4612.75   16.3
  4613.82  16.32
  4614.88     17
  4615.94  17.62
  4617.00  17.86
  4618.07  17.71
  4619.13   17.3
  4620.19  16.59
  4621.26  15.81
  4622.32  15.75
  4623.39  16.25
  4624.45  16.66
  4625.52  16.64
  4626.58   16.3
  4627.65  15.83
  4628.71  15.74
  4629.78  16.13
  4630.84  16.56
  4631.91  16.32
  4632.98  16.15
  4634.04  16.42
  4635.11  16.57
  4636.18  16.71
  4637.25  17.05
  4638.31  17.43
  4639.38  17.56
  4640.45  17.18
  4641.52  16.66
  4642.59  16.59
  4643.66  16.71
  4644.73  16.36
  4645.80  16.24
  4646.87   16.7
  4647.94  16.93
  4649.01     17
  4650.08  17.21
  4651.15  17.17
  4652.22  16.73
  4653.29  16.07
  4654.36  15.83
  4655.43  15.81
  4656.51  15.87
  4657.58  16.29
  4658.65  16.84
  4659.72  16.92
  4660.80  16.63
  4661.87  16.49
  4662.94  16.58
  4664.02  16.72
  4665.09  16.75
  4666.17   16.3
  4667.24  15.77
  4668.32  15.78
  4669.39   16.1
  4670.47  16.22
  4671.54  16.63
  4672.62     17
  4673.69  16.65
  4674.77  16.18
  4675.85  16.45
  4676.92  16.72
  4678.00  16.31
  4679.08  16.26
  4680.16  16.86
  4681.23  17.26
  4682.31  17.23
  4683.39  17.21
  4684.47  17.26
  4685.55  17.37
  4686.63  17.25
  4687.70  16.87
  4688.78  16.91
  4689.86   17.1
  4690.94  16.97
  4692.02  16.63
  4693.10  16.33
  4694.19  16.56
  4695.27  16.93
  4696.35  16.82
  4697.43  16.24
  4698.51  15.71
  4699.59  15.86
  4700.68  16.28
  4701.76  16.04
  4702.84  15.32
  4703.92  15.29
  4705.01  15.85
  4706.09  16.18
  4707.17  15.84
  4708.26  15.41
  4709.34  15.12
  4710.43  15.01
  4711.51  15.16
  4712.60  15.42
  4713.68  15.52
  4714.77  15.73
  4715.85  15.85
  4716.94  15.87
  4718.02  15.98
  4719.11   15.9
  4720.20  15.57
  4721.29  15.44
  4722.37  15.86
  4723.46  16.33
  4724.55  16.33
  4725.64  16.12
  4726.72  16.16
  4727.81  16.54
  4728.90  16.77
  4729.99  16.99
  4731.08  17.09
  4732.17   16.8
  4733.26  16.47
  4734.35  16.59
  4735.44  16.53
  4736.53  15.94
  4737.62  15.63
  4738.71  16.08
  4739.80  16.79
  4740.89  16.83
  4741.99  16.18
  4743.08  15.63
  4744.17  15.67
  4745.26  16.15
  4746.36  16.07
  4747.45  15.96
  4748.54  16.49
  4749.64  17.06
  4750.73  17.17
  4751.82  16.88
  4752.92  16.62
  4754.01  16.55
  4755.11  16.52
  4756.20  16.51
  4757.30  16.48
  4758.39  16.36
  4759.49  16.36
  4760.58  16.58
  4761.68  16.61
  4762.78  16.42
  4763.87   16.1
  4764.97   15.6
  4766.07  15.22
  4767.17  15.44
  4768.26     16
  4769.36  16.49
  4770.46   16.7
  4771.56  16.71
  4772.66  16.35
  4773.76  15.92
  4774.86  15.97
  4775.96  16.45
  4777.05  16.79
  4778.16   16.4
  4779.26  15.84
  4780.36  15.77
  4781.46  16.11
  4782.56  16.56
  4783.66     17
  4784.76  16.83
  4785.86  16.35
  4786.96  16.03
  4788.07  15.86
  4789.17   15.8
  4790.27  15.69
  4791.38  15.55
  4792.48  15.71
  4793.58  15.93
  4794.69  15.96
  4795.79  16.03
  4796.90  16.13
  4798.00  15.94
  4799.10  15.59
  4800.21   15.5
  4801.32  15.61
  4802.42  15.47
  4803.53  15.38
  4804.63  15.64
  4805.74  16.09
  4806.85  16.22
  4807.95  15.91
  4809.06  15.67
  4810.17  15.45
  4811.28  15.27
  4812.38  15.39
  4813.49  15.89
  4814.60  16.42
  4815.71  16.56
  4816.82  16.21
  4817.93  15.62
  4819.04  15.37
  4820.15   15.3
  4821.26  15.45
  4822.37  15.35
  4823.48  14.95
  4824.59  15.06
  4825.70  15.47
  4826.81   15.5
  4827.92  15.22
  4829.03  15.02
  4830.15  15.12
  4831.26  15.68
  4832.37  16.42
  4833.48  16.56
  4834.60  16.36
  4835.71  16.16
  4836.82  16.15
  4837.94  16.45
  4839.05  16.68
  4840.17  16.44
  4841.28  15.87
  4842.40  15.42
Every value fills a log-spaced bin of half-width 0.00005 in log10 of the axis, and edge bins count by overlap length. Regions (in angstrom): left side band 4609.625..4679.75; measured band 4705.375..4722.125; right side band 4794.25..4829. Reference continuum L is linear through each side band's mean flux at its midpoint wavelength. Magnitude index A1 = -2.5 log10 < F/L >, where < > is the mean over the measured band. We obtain 0.040 mag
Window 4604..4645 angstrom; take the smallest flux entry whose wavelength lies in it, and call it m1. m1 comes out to 15.74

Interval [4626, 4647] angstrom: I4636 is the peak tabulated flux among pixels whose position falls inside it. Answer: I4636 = 17.56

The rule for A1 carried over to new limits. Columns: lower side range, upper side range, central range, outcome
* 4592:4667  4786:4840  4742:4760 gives -0.02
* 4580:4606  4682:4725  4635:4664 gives -0.02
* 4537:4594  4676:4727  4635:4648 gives -0.03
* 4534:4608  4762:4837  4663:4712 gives -0.01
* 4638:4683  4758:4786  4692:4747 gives 0.02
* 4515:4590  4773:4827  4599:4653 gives -0.03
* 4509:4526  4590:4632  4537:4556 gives 0.02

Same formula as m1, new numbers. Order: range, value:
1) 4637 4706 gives 15.29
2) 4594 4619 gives 15.99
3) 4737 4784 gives 15.22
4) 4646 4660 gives 15.81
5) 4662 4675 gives 15.77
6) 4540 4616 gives 15.46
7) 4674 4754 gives 15.01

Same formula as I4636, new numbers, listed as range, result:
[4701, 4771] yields 17.17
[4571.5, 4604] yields 17.47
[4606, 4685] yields 17.86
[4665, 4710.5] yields 17.37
